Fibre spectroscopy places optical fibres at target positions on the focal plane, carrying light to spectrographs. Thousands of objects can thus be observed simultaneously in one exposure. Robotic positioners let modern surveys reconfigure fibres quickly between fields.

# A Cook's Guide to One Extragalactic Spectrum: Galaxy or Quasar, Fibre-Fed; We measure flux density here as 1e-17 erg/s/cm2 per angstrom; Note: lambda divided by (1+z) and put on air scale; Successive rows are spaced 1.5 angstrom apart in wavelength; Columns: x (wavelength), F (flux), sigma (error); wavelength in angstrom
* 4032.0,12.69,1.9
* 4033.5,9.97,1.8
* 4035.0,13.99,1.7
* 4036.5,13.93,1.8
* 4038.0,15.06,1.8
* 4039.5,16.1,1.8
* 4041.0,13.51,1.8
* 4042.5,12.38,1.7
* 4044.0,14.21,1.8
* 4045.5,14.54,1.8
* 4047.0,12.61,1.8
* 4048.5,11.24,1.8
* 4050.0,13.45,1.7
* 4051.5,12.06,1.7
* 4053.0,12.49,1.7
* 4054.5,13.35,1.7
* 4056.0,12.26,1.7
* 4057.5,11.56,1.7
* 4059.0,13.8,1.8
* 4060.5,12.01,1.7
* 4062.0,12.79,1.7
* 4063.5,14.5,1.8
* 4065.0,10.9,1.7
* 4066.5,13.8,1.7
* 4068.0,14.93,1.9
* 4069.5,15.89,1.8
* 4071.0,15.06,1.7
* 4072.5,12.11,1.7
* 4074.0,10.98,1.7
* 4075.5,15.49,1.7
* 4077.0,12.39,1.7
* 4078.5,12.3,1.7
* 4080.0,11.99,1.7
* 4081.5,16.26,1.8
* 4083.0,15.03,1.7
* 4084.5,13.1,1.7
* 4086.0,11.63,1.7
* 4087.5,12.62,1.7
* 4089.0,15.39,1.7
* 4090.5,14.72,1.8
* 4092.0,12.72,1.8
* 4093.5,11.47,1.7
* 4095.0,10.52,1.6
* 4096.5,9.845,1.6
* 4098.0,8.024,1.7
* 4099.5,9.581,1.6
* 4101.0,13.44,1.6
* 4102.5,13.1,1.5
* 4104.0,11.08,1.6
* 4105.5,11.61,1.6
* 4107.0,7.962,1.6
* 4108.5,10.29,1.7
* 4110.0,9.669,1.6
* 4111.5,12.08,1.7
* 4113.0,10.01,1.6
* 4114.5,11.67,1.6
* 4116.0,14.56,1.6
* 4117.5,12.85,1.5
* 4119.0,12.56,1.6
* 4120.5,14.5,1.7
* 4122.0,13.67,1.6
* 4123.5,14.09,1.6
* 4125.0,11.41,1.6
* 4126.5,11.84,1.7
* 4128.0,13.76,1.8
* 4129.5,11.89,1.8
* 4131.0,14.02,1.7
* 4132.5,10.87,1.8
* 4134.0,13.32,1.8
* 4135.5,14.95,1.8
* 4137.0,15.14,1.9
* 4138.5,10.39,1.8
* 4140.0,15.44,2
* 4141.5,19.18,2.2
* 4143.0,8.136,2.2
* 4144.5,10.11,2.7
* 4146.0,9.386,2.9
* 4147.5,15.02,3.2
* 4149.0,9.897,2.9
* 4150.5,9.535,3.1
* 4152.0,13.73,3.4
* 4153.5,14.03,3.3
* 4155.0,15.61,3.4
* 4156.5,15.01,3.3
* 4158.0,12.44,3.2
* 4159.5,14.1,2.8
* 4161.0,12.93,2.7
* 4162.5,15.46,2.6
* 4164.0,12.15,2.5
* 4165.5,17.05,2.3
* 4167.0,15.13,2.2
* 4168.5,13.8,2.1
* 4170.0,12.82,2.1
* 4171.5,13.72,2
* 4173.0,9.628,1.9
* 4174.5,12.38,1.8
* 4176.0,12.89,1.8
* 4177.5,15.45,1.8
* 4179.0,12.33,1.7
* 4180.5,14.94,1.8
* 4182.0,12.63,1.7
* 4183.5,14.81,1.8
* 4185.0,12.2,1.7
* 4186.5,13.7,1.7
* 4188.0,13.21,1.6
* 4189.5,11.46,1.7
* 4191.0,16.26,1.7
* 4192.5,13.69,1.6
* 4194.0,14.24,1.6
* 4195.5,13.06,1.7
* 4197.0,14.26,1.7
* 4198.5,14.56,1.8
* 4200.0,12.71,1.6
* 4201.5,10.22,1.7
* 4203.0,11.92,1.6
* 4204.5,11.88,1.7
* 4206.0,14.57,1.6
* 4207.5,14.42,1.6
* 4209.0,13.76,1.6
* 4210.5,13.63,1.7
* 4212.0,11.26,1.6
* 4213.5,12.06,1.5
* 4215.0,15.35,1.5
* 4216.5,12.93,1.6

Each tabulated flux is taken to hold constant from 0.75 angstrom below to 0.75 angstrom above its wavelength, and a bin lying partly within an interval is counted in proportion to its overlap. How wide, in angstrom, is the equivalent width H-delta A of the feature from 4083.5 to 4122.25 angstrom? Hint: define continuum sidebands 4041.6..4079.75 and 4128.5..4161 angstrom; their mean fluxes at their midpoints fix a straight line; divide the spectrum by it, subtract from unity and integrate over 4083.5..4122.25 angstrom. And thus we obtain 3.4 angstrom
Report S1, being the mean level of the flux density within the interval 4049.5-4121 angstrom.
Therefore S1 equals 12.5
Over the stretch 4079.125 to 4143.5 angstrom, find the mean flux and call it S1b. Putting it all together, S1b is 12.5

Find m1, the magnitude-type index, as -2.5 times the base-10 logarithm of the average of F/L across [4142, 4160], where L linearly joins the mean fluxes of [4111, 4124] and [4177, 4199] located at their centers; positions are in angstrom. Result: 0.08 mag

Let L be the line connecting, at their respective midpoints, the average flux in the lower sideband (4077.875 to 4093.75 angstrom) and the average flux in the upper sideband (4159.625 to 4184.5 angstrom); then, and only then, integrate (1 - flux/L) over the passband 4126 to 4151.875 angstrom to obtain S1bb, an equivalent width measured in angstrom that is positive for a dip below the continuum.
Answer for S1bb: 1.9 angstrom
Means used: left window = 13.5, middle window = 12.6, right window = 13.6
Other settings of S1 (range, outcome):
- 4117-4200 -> 13.3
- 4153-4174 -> 13.8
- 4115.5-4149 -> 13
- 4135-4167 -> 13.3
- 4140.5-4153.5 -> 12.1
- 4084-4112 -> 11.5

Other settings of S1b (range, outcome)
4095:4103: 10.7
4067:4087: 13.6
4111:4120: 12.4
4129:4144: 13.3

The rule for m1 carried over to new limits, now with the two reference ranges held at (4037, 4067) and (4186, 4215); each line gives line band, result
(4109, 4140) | 0.04 mag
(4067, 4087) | -0.04 mag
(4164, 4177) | -0.01 mag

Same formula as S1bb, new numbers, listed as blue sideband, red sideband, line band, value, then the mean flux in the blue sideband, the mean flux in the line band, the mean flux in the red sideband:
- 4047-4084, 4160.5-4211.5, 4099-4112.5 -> 2.3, 13.2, 11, 13.5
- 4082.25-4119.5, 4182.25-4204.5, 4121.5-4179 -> -2.6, 11.8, 13.2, 13.2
